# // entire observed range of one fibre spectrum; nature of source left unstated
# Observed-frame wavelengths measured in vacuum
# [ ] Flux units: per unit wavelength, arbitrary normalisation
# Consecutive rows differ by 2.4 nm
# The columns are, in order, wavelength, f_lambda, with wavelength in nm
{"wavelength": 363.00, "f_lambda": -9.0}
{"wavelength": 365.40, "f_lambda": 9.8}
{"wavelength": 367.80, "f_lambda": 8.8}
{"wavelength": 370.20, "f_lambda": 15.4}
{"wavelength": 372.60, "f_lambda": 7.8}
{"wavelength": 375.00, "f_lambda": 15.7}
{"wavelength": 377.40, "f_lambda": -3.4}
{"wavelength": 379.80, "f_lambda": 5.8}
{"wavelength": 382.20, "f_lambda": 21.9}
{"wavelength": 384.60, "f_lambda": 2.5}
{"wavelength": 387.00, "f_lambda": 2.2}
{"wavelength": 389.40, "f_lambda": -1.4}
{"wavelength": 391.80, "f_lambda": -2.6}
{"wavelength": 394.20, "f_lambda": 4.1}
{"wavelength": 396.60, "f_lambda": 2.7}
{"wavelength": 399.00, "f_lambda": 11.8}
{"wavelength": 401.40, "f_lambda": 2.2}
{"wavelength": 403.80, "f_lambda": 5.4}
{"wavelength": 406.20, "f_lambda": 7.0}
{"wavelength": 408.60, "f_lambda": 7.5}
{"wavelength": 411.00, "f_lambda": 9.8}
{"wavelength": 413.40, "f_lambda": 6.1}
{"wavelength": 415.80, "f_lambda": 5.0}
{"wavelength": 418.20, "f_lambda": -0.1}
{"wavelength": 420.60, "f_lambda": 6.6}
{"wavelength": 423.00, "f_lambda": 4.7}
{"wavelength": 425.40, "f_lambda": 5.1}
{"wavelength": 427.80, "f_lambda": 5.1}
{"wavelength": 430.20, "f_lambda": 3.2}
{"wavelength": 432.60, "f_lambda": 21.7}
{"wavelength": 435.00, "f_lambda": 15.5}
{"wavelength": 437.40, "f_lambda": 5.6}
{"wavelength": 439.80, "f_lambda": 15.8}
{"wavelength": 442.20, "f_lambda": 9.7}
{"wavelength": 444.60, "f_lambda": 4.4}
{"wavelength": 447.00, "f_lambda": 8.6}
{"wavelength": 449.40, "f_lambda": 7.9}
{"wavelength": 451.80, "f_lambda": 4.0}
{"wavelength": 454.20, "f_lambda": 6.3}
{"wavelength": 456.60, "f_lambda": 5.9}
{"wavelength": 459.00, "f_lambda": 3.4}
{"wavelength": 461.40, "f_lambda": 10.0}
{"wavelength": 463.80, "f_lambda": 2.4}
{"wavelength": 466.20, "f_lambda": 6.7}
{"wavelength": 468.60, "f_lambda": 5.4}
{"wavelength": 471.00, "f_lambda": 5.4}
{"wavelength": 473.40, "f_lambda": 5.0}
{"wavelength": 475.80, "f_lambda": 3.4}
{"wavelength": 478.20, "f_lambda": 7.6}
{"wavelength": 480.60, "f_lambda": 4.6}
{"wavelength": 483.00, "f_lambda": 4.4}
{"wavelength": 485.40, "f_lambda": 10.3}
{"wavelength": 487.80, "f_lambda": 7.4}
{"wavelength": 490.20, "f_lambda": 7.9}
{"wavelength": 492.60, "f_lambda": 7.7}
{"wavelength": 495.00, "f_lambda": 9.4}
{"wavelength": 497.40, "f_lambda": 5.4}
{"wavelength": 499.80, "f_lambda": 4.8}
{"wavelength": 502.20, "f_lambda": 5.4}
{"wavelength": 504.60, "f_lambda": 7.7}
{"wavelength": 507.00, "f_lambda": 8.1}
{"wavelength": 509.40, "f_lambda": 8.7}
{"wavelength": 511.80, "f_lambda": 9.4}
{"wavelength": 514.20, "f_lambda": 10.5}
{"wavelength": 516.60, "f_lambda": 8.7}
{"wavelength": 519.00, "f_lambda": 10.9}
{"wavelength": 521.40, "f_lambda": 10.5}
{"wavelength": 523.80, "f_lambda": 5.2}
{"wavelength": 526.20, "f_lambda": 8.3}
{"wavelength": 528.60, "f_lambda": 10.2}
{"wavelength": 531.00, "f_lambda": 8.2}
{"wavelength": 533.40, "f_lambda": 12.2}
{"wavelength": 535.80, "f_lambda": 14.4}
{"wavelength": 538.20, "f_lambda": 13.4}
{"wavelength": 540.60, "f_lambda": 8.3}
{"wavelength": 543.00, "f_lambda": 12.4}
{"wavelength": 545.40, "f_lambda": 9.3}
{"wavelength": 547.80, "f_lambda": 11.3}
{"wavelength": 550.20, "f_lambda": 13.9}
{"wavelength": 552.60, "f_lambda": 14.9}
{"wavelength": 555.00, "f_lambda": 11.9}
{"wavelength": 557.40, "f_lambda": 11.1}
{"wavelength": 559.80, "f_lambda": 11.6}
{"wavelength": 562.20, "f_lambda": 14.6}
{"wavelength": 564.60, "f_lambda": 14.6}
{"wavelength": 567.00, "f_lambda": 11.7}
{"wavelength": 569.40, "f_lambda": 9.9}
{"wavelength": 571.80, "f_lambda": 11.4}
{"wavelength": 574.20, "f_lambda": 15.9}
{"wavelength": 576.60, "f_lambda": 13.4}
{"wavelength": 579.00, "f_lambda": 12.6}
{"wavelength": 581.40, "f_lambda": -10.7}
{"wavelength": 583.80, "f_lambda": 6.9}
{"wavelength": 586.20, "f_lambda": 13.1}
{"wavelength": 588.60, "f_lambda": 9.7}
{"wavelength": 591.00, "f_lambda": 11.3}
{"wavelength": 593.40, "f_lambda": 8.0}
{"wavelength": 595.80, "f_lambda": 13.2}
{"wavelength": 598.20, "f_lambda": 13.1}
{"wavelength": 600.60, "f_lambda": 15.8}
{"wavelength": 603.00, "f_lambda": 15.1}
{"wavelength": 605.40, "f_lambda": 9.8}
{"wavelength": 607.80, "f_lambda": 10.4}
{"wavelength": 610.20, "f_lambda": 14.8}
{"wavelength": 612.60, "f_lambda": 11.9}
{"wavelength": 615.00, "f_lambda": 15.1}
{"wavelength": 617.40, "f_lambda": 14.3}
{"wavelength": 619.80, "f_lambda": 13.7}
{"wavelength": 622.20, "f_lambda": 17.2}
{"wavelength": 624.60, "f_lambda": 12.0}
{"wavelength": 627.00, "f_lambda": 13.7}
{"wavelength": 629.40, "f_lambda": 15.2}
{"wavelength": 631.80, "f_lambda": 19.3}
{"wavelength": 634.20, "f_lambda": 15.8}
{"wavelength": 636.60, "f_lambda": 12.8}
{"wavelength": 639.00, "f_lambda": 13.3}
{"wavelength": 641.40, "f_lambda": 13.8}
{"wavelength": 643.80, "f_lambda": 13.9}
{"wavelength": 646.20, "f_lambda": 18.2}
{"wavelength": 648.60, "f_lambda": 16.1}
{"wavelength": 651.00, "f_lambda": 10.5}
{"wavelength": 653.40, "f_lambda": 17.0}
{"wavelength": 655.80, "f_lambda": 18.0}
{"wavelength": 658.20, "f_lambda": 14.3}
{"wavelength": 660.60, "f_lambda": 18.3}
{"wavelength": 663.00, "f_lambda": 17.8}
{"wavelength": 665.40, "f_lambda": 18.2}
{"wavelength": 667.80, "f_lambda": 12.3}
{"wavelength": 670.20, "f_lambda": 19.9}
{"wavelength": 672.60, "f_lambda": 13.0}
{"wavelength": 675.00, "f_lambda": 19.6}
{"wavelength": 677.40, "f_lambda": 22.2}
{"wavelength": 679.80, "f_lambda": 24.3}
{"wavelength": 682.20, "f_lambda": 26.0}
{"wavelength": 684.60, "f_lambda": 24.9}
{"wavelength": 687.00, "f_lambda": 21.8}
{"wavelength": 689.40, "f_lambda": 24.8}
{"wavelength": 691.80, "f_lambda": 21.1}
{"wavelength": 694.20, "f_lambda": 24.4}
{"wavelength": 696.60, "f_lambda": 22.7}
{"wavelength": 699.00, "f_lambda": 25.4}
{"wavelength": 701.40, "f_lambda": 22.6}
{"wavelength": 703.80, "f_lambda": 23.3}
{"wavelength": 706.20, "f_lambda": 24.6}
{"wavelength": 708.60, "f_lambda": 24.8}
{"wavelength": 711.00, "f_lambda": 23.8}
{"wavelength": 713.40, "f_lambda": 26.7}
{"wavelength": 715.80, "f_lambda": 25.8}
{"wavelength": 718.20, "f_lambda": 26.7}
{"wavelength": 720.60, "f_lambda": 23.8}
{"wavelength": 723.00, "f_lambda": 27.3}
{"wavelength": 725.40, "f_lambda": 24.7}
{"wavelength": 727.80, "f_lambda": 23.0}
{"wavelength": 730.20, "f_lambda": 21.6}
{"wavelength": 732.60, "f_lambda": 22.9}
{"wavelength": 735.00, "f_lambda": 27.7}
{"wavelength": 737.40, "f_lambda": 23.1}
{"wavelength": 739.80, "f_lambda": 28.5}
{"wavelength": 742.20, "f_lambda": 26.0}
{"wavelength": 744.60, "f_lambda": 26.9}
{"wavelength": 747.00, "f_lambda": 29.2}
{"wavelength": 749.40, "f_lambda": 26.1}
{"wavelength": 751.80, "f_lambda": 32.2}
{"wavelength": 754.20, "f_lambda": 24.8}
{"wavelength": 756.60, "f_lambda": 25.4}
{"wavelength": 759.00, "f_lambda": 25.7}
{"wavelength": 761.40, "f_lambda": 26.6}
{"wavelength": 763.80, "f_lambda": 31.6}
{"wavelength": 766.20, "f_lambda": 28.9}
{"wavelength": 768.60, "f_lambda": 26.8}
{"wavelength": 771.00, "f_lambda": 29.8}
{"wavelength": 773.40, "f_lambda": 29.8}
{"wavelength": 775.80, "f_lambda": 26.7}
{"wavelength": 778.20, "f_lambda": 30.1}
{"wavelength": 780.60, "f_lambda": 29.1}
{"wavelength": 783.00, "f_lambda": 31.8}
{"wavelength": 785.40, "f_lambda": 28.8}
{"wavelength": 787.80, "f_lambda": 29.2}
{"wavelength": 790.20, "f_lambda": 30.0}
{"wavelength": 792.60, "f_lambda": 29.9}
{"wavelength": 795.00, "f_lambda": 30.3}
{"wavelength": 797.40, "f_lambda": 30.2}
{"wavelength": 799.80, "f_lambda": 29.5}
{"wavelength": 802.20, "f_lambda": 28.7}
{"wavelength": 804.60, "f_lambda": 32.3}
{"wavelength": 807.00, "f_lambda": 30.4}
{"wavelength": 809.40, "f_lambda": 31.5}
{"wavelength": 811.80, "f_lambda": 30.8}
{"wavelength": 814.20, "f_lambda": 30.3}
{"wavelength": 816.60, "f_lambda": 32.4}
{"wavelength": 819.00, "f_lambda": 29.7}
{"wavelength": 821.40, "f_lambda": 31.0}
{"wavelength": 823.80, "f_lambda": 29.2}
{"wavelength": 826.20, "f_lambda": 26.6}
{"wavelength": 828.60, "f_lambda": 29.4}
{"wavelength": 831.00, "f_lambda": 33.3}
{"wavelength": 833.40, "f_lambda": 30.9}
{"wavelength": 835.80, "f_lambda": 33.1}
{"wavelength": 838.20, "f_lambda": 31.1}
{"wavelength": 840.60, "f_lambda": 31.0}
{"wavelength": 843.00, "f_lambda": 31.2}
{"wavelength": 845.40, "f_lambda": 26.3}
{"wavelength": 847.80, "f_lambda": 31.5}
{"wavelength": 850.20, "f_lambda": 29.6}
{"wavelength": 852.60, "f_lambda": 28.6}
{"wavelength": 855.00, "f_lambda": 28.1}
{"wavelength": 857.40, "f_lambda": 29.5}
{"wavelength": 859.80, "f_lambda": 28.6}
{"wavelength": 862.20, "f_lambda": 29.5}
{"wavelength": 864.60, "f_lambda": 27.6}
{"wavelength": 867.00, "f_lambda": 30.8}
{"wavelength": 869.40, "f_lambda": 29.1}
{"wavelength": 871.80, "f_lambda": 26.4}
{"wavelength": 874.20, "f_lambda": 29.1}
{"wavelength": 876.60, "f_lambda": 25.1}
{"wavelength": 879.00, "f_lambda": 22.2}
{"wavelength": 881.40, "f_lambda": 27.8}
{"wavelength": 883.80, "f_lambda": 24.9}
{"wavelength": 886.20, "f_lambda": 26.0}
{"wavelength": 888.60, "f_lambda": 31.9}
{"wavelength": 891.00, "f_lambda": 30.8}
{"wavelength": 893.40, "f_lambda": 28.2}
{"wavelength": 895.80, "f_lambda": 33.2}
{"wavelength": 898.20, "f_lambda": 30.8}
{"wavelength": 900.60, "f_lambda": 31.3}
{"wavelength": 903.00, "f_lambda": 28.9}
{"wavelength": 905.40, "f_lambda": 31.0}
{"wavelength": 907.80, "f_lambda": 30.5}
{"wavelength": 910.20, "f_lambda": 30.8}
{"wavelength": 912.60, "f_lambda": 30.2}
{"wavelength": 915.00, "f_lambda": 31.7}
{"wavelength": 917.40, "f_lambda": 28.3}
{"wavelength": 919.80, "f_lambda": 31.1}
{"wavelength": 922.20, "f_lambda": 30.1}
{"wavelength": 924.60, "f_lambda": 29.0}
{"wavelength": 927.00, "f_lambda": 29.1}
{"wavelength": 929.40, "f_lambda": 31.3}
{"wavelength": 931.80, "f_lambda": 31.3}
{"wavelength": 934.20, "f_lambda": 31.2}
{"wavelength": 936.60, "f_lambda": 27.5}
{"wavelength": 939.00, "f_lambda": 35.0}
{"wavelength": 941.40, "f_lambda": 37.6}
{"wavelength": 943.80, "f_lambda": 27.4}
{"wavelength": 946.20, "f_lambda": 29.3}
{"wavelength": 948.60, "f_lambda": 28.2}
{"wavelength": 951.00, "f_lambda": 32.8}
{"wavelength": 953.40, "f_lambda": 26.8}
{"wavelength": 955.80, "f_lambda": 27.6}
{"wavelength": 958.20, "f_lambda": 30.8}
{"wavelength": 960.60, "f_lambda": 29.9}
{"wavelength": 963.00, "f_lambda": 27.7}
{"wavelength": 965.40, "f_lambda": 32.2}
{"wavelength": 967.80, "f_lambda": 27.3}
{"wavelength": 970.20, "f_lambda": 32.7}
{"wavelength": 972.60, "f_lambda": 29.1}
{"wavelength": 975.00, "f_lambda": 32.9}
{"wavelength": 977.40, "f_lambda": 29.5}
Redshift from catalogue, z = 0.70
